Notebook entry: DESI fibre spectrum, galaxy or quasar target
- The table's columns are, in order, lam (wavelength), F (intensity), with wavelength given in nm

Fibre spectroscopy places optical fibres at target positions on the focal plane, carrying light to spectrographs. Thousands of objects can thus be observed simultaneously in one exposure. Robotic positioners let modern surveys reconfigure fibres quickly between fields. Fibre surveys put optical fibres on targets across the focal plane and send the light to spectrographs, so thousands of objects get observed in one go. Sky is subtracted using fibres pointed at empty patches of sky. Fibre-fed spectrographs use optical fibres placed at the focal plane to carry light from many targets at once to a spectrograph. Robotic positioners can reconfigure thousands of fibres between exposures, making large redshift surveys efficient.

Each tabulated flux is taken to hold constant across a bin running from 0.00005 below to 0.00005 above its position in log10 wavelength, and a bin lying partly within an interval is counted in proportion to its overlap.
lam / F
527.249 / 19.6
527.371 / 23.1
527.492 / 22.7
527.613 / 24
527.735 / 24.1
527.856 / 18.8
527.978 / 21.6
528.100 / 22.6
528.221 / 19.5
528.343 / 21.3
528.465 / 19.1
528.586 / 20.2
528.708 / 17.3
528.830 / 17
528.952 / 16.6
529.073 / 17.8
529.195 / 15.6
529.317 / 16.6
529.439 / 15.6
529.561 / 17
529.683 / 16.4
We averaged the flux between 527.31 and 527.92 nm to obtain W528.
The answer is 22.5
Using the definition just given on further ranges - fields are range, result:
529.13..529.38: 16.1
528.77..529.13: 17.2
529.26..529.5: 16.1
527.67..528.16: 21.8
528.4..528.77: 18.9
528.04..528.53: 20.6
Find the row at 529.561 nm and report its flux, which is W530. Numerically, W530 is 17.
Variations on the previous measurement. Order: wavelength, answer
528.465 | 19.1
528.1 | 22.6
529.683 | 16.4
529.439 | 15.6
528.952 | 16.6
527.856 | 18.8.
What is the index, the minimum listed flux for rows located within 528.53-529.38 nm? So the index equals 15.6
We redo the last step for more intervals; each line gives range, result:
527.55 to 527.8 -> 24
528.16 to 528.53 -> 19.1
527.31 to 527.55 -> 22.7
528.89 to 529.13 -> 16.6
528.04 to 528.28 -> 19.5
